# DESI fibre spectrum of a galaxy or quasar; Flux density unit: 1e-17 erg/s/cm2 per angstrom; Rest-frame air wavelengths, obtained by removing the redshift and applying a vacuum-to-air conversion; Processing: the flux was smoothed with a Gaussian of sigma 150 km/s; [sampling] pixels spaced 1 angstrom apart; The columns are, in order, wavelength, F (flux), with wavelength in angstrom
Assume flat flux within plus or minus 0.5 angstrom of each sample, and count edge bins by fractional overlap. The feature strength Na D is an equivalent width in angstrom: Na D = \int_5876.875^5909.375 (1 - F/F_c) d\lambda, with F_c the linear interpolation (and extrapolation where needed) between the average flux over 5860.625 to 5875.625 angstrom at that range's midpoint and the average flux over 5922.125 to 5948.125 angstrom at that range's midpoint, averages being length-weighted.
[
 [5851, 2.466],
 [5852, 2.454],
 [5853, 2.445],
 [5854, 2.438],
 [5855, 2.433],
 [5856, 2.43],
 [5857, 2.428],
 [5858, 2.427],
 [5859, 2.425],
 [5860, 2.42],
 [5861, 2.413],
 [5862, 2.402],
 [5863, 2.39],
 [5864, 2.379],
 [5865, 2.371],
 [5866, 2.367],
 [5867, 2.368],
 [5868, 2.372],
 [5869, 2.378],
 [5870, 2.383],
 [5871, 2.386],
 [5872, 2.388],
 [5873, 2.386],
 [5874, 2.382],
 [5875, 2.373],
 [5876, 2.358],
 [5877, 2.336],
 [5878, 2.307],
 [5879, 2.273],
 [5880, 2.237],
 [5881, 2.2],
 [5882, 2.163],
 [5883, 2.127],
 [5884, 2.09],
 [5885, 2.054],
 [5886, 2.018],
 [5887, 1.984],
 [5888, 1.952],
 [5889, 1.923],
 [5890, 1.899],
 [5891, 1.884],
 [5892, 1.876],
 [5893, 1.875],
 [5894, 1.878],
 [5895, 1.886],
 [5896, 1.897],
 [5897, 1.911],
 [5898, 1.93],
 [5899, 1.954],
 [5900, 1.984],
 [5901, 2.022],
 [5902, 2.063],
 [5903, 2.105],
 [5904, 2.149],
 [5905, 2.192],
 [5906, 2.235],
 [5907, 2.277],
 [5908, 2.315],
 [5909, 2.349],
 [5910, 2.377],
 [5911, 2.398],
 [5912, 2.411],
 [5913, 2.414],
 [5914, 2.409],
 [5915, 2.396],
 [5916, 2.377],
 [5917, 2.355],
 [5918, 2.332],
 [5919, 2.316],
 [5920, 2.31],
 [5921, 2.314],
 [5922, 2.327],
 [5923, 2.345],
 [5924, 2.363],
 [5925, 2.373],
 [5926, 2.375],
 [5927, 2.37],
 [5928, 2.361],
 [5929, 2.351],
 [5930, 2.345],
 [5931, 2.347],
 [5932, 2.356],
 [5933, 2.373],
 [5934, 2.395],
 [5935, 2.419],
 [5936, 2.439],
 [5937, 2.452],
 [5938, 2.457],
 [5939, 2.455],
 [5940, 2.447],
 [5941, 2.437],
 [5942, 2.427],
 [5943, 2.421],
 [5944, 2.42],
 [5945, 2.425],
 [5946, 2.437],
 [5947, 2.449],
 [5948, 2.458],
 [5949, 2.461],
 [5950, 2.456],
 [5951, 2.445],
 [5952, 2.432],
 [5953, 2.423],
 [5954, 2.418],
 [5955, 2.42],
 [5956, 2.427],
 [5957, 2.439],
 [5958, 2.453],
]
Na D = 4.4 angstrom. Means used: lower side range 2.38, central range 2.07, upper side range 2.4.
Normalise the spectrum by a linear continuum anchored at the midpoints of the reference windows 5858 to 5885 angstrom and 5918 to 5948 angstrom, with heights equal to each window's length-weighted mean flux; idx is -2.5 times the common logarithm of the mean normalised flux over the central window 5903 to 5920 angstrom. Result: 0.02 mag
